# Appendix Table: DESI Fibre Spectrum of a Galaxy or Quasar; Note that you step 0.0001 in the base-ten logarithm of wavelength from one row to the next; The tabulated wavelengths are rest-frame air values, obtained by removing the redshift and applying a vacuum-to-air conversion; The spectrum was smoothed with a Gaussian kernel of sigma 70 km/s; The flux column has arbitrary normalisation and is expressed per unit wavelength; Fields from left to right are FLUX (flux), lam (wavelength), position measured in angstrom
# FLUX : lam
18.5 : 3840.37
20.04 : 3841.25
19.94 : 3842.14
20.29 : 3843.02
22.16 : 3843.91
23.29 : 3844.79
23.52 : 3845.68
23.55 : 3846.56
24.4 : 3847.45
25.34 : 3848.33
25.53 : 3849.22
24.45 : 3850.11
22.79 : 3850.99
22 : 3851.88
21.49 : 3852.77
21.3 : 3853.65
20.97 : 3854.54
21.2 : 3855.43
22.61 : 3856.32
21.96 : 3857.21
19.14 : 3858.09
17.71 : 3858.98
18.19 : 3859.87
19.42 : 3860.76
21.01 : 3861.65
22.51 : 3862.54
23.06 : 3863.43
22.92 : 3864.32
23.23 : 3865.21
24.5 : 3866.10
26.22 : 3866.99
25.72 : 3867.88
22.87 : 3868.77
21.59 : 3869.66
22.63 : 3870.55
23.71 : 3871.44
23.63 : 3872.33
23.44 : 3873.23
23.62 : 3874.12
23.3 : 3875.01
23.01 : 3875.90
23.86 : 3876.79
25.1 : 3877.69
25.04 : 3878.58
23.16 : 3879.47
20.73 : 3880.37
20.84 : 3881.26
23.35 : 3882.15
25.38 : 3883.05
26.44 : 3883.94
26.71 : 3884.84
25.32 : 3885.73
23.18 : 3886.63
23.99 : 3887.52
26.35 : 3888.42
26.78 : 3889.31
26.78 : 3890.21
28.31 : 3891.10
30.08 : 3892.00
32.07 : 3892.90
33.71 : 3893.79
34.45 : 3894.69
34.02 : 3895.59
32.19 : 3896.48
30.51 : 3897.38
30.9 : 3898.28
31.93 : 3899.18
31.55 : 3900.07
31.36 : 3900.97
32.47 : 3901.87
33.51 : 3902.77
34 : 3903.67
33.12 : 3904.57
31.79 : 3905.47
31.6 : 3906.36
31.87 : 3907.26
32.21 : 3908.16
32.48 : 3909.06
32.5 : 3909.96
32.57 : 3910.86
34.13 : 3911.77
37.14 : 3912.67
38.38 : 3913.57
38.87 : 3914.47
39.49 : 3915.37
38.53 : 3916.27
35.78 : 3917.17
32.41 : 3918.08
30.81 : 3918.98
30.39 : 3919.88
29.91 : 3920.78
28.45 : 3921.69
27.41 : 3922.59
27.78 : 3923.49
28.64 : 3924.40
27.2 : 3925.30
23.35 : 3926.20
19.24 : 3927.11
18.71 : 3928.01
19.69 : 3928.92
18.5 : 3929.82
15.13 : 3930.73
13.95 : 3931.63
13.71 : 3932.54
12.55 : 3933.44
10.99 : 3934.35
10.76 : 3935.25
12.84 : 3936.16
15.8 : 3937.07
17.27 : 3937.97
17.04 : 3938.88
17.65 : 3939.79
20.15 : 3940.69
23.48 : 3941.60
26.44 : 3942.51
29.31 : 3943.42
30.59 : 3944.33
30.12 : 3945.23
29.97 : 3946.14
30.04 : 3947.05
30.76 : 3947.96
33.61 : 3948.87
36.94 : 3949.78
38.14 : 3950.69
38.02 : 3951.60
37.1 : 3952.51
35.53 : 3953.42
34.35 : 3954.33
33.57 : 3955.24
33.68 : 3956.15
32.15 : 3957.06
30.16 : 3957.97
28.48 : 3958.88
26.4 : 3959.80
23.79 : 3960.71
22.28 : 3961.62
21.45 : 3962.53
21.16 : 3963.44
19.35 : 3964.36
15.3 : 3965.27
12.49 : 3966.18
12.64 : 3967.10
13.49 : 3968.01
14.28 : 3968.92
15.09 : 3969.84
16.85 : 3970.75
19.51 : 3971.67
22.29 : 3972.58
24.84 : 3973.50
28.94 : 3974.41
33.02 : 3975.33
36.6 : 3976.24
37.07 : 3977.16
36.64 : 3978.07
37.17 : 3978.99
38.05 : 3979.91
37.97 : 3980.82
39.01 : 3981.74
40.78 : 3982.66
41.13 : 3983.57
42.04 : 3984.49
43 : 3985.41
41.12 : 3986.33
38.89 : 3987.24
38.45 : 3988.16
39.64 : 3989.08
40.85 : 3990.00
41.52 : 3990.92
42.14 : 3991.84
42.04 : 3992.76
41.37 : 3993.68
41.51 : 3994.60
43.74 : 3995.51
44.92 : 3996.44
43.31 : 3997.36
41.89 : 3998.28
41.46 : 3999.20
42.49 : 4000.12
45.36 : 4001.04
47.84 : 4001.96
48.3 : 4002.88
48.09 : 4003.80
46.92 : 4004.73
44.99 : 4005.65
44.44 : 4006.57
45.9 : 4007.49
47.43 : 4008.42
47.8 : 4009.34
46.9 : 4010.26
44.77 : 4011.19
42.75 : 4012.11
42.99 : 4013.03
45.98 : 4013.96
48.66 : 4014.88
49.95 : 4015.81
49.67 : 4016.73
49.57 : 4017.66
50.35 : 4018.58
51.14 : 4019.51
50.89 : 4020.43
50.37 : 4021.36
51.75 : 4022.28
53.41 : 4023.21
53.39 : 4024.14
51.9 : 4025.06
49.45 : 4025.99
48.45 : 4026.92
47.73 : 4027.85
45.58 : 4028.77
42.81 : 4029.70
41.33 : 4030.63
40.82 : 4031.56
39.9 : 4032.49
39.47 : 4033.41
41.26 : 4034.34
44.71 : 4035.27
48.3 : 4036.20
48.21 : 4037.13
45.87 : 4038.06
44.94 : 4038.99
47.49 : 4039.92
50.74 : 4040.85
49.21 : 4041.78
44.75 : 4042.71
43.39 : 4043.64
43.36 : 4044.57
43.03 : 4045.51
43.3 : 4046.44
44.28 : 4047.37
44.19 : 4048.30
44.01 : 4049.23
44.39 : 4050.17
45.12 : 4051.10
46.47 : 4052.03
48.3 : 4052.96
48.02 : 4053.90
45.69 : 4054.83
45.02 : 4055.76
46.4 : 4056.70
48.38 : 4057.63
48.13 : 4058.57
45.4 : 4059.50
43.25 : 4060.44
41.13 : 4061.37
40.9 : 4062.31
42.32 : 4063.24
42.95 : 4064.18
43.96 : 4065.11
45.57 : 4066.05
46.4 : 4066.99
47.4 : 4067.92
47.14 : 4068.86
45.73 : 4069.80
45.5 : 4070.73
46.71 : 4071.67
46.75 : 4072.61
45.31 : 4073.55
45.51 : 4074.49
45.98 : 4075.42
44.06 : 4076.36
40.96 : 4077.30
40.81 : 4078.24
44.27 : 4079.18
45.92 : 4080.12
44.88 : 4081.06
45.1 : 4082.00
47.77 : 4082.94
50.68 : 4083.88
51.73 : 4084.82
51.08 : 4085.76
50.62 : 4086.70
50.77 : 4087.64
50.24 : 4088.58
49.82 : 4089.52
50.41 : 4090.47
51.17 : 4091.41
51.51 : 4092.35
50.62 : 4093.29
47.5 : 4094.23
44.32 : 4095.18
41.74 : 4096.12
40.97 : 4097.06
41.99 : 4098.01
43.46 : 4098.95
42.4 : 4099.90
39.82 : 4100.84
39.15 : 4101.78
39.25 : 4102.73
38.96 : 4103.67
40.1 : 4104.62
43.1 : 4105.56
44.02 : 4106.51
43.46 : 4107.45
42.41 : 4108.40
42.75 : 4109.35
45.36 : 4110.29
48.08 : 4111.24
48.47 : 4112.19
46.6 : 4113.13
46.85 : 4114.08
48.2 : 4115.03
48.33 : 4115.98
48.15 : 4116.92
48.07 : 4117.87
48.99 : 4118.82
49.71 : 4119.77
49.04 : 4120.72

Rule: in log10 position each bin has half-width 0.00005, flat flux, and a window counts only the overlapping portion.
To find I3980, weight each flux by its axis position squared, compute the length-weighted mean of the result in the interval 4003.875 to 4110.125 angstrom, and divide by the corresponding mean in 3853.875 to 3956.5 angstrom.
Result 1.9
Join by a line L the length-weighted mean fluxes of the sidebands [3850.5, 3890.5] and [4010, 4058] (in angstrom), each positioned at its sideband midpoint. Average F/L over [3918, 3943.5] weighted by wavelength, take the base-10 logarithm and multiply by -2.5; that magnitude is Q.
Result 0.435 mag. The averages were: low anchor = 23.1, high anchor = 46.5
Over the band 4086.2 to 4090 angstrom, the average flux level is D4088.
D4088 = 50.3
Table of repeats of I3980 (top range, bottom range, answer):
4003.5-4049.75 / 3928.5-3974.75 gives 2.07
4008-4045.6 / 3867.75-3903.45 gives 1.87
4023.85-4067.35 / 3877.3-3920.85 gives 1.60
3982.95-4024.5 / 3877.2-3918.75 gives 1.57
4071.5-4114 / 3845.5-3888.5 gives 2.21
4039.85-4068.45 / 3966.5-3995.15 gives 1.40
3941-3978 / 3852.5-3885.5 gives 1.24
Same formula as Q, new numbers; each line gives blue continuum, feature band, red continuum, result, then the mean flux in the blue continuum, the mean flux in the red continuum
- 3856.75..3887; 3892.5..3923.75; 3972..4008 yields -0.165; 23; 40.3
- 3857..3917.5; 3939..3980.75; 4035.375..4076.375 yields 0.280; 27.8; 45.5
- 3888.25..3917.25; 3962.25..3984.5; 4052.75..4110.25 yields 0.375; 32.8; 45.3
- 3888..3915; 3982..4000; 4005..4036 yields 0.044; 32.3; 46.9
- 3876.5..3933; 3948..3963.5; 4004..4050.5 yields 0.151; 28.6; 46.5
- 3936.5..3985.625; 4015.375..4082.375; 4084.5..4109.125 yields -0.178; 28.1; 45.3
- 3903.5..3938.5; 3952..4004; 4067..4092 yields 0.025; 26.6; 47.2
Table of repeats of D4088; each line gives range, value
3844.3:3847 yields 23.5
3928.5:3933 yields 16.2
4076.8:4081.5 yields 43.3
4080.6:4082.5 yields 45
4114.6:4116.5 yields 48.4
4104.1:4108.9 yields 42.5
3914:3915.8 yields 39.2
